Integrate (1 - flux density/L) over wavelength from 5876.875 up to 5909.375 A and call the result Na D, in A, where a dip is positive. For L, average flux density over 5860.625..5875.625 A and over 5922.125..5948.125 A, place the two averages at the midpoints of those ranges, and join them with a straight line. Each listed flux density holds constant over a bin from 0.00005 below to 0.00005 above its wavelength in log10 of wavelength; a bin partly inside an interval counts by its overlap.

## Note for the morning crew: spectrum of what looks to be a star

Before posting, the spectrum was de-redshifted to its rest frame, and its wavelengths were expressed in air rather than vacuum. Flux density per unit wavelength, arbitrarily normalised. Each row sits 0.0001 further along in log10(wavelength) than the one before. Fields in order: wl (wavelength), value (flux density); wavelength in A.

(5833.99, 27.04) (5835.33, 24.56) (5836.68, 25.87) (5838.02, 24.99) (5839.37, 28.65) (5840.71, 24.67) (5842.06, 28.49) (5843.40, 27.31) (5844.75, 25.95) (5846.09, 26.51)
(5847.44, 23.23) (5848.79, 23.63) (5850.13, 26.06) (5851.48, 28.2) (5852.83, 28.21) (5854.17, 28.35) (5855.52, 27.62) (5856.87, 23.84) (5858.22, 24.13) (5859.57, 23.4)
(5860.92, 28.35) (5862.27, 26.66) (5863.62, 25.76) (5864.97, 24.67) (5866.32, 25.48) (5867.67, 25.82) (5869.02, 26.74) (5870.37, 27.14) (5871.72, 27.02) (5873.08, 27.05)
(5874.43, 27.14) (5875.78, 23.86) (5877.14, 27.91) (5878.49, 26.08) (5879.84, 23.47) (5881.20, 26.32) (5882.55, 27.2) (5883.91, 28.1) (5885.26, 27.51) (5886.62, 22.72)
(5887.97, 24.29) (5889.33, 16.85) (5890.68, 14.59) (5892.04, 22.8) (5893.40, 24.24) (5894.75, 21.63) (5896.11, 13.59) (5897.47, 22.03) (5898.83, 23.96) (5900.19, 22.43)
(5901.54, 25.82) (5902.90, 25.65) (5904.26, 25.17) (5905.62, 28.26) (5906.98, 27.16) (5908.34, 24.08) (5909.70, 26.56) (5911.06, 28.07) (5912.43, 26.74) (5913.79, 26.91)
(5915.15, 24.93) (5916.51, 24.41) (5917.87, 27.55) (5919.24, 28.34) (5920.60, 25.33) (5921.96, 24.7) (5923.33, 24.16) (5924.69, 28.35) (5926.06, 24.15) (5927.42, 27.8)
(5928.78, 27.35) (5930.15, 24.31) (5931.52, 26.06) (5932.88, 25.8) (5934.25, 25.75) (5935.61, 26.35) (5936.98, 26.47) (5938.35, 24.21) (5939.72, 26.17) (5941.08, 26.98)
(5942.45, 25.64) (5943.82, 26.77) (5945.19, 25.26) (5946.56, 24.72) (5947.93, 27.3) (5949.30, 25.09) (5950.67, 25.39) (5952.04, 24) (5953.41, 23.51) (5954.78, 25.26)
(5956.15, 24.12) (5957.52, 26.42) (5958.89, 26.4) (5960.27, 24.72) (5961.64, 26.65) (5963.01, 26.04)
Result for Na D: 3.0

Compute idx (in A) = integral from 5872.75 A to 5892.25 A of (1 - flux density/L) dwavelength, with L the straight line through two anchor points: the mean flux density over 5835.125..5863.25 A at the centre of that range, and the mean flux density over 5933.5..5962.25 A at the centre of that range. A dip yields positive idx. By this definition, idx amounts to 1.2 A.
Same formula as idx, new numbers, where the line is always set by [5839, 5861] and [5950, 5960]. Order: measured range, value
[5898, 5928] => -0.5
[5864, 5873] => -0.1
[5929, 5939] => -0.2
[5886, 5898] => 2.5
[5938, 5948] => -0.3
